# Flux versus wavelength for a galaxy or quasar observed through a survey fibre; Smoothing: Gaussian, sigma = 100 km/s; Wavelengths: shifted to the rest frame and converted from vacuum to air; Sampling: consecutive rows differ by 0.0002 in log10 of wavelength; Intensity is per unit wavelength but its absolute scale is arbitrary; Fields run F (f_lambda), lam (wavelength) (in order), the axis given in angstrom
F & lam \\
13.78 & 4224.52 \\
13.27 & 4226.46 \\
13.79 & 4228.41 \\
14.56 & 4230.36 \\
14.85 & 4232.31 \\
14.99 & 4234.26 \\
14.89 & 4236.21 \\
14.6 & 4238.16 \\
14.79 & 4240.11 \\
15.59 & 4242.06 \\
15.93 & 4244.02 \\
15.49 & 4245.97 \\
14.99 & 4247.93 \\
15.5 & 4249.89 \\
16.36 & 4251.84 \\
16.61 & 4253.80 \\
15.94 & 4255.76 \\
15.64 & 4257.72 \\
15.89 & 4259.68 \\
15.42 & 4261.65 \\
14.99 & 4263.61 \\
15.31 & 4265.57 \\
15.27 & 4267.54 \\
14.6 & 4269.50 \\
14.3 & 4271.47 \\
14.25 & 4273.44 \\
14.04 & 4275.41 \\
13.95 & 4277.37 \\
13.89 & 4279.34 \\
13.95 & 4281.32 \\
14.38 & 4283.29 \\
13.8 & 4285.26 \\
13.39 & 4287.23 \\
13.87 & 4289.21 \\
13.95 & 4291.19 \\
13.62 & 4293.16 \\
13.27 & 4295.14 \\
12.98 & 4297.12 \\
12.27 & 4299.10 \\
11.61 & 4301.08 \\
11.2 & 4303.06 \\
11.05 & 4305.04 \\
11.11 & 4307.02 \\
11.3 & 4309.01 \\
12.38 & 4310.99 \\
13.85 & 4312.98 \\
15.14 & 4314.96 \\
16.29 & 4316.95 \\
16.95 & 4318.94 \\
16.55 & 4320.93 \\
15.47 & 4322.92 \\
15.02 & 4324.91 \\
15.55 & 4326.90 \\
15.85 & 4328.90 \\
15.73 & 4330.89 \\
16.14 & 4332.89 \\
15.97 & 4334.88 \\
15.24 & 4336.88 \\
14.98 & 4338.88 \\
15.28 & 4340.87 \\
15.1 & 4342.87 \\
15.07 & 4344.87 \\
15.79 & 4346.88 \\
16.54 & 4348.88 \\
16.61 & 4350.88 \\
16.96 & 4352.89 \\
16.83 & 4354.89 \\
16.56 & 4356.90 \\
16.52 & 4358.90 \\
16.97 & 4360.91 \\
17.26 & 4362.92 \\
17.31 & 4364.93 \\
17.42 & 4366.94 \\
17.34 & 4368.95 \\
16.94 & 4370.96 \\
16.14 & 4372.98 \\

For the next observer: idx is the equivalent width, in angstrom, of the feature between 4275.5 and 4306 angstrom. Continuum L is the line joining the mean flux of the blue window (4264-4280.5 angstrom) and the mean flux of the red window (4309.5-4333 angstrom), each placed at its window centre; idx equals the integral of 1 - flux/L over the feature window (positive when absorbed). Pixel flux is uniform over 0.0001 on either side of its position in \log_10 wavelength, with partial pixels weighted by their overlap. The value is 3.3 angstrom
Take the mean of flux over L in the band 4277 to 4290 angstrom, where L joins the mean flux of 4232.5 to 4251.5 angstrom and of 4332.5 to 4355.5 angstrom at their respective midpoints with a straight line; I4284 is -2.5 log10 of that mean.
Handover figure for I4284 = 0.12 mag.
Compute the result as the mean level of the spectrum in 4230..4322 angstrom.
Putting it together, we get 14.4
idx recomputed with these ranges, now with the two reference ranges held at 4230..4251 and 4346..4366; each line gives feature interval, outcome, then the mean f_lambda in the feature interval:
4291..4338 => 6.0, 14.1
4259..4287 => 1.9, 14.5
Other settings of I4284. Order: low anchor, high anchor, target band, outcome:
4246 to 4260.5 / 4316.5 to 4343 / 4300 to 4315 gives 0.29 mag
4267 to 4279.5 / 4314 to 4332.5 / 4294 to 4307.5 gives 0.26 mag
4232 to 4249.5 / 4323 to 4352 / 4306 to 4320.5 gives 0.11 mag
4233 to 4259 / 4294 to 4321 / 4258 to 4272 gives -0.03 mag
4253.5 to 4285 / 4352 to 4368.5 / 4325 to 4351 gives 0.06 mag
